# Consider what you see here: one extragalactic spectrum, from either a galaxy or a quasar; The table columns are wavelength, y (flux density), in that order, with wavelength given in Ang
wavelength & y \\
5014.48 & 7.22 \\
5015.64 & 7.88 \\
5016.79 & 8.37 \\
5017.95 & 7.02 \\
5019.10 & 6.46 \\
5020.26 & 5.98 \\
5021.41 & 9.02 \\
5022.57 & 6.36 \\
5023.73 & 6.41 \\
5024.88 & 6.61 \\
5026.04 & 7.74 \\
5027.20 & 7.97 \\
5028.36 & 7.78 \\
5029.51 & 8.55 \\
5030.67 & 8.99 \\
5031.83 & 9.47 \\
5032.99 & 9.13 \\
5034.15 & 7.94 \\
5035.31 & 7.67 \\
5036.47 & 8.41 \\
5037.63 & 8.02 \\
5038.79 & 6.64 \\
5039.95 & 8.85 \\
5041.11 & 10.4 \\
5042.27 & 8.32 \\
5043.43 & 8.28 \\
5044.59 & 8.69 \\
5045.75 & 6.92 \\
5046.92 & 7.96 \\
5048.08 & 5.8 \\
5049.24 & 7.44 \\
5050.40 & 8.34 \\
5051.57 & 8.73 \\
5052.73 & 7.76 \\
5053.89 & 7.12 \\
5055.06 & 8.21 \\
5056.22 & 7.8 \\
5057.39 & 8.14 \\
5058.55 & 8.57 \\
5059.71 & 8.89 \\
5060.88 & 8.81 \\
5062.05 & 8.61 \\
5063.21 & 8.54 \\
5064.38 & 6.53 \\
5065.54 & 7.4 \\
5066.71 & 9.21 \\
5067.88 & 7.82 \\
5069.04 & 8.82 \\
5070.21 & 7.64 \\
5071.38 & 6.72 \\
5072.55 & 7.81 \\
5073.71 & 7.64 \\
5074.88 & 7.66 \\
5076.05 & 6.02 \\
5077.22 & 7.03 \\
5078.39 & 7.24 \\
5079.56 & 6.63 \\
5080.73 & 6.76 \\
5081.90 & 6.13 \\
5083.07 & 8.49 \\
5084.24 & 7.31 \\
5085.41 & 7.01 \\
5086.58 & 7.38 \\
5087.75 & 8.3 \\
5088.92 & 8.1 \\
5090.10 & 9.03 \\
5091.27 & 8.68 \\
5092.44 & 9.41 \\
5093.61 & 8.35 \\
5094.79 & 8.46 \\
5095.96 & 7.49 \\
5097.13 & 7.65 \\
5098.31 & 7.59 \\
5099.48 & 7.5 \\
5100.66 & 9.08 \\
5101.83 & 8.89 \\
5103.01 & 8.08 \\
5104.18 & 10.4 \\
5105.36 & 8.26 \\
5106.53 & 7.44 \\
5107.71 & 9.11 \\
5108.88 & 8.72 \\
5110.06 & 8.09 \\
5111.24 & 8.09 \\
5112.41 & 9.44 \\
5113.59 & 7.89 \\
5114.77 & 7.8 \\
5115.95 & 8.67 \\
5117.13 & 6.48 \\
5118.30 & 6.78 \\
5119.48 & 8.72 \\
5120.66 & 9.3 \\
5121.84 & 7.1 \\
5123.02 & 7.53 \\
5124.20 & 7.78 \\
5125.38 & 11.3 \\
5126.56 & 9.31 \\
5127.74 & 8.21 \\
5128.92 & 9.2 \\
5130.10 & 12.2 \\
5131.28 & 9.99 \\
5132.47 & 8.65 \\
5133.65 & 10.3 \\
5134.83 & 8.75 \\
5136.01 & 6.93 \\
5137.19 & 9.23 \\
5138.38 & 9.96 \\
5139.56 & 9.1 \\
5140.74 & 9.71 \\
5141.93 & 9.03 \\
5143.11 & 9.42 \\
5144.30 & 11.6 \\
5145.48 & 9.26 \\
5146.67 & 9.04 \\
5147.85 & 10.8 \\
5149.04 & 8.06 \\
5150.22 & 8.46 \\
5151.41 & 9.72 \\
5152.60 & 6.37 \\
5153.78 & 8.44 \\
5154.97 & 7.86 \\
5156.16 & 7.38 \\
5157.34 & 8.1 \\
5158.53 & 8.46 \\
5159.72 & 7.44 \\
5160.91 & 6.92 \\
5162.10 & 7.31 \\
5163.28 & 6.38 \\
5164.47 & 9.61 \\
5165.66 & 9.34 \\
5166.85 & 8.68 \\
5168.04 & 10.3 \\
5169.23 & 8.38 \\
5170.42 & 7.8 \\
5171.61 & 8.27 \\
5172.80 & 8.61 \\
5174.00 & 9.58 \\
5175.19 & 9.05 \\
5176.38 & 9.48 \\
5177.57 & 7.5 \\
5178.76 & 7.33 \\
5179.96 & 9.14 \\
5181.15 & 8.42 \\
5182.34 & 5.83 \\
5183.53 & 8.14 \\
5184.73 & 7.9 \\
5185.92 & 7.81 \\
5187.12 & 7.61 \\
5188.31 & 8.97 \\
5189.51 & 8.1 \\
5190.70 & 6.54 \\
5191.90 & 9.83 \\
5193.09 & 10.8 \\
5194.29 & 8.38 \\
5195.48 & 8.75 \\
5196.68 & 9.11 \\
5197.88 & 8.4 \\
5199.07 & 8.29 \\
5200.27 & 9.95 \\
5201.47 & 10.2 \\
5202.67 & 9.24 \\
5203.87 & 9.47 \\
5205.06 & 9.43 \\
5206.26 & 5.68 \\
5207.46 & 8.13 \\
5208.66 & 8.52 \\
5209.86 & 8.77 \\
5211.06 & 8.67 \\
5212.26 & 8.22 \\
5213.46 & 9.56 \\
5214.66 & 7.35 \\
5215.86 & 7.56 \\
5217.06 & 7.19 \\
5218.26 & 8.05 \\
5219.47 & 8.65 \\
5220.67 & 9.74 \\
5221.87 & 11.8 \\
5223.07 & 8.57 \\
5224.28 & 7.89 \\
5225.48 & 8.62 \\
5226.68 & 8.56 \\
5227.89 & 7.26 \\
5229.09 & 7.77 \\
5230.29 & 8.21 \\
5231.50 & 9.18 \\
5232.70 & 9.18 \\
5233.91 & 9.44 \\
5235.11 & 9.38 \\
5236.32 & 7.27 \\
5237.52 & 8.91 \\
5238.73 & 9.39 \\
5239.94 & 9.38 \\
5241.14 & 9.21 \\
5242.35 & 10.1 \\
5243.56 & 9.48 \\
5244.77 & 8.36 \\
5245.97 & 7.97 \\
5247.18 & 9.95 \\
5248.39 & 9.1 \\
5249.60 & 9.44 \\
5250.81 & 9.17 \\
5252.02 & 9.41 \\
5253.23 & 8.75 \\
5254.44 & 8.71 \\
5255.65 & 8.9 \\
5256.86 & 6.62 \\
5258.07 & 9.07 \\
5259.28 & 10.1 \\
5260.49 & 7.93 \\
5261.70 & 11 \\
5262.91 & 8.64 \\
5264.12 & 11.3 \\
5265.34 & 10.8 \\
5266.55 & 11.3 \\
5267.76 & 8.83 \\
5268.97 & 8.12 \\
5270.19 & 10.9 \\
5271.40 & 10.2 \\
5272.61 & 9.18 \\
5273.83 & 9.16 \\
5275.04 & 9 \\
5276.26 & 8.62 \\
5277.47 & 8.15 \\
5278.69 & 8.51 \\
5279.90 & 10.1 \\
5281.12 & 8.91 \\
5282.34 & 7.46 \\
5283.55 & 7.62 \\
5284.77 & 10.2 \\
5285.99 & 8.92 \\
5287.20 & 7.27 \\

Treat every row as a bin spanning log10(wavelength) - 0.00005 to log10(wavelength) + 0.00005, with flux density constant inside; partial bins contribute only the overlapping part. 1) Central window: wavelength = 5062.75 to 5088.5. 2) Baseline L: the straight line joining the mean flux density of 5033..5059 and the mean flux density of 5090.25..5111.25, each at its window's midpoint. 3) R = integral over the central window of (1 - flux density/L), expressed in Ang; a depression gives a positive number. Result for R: 2.4 Ang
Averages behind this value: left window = 8.02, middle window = 7.46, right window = 8.43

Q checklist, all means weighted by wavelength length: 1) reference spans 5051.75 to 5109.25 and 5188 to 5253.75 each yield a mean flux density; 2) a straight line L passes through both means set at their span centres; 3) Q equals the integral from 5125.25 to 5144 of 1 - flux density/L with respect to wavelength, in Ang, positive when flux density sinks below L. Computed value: -2.6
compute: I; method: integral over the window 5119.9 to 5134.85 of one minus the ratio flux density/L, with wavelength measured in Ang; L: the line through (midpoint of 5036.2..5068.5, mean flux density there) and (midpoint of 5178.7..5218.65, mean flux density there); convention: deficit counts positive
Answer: -1.7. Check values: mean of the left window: 8.08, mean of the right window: 8.41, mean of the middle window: 9.21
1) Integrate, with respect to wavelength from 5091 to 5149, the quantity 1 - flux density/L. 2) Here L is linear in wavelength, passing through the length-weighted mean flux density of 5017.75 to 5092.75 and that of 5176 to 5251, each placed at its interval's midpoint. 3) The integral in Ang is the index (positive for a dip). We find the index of -4.4 Ang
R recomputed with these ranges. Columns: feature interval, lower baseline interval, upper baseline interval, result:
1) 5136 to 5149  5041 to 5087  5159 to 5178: -2.0 Ang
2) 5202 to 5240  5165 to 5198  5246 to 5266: 1.4 Ang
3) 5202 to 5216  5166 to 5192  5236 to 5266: 0.4 Ang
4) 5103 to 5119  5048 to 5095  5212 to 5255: -0.3 Ang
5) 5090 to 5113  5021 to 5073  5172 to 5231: -0.8 Ang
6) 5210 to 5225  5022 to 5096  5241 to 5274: 0.7 Ang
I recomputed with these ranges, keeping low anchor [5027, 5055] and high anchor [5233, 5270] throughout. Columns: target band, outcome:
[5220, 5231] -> 0.4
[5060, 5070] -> 0.1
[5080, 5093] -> 0.8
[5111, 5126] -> 0.5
